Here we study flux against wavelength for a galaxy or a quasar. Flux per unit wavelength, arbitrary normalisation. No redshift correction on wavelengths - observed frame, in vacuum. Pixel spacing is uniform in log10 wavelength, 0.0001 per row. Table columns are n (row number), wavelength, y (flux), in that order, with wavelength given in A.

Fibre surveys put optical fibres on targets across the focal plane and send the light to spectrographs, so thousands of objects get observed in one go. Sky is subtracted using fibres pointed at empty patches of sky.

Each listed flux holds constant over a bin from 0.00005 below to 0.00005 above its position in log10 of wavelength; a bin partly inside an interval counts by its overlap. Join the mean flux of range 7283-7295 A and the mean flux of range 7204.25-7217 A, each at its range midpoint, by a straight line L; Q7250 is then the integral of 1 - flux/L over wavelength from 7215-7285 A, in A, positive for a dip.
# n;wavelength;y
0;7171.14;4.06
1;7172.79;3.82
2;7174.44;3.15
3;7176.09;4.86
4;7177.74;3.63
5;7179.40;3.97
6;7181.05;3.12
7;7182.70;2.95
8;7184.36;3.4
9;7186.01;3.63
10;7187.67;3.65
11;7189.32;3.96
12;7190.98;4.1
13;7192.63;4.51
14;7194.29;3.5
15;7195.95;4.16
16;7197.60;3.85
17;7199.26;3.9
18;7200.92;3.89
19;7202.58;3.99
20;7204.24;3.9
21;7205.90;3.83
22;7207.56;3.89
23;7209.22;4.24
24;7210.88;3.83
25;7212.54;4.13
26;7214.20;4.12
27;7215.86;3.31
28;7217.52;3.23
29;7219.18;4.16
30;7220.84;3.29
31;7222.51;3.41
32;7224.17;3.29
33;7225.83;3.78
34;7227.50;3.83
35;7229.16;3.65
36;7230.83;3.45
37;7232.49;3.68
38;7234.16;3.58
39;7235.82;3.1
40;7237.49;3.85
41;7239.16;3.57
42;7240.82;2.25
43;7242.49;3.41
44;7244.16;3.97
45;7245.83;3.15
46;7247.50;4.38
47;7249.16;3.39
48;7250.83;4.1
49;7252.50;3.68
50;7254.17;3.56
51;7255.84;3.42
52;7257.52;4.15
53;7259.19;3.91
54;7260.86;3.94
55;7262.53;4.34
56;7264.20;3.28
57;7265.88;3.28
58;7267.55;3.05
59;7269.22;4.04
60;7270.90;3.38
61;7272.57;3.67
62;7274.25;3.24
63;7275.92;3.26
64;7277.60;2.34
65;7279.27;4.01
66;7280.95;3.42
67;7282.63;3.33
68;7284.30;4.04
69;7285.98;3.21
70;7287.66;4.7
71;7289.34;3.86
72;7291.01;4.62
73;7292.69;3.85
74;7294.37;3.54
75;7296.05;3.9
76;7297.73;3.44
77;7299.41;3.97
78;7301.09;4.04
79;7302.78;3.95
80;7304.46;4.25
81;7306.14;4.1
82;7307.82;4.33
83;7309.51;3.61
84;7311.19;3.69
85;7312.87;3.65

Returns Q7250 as 6.7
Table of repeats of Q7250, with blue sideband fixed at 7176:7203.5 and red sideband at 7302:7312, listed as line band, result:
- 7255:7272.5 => 1.1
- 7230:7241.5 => 1.5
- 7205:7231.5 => 0.9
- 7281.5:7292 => 0.0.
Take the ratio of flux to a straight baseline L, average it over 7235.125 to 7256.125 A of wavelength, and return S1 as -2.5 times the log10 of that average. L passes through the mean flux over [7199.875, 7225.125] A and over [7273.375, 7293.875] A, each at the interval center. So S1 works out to 0.055 mag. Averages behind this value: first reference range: 3.77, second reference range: 3.66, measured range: 3.53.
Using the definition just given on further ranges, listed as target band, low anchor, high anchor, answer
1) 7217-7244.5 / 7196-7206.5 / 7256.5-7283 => 0.078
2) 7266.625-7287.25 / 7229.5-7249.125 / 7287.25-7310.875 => 0.109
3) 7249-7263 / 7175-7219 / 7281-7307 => 0.010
